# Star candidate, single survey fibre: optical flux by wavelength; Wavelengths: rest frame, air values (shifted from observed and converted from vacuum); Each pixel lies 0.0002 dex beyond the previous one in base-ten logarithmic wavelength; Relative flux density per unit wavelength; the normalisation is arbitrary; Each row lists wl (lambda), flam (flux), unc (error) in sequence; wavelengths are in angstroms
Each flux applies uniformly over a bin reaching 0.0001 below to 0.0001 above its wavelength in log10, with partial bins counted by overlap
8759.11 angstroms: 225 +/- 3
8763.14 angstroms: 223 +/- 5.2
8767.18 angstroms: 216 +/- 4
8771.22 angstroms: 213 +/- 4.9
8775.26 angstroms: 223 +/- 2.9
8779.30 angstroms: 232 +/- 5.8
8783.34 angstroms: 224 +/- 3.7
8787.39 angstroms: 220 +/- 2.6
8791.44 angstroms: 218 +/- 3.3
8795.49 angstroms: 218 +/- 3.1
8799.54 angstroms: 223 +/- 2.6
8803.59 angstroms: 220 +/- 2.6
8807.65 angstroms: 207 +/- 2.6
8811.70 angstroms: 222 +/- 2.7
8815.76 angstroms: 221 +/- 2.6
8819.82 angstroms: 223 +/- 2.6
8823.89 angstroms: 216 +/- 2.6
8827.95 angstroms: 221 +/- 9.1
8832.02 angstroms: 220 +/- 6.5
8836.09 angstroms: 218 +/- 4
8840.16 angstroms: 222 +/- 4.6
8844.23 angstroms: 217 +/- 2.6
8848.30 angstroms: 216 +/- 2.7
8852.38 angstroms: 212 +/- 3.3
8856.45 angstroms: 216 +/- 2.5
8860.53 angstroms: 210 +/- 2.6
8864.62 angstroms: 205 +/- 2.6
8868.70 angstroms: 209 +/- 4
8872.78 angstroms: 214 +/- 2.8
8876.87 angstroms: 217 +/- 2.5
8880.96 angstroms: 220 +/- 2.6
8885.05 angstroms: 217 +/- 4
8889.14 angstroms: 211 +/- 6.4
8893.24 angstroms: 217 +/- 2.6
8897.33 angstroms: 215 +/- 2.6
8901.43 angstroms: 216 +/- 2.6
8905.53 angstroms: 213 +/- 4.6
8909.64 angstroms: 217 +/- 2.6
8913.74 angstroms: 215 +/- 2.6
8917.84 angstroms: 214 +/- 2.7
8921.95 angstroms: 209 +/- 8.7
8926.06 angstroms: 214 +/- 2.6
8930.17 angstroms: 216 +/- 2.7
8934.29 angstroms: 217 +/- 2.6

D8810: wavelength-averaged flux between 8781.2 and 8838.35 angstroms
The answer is 219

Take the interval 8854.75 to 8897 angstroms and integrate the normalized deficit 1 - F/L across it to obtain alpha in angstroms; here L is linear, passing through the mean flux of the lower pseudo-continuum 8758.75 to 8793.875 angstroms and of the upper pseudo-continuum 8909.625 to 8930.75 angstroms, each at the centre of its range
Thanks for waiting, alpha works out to 0.5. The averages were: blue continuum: 221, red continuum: 214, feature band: 214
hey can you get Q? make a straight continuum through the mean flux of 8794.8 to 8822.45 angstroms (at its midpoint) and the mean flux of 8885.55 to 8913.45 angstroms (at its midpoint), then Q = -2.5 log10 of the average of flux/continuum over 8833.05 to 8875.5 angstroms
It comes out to 0.01 mag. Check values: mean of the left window 219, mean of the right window 215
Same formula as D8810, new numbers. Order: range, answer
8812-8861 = 218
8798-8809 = 217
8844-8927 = 214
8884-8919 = 215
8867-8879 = 214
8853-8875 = 211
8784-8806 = 220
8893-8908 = 215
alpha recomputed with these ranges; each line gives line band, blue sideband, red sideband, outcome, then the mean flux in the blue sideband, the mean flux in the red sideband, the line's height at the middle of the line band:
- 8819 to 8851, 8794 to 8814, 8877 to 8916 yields -0.2 angstroms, 218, 216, 217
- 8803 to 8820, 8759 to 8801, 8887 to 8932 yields 0.1 angstroms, 221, 214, 220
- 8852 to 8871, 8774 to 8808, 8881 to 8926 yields 0.6 angstroms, 221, 215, 217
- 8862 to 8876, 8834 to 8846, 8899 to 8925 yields 0.5 angstroms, 219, 214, 217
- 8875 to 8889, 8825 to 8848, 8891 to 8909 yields 0.0 angstroms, 219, 215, 216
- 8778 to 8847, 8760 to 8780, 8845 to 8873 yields -1.1 angstroms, 221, 212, 217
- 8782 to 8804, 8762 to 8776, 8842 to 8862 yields -0.3 angstroms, 218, 214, 217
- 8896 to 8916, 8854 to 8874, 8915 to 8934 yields -0.2 angstroms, 211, 214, 213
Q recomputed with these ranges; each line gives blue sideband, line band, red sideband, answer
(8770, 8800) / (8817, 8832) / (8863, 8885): -0.010 mag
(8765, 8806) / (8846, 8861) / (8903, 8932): 0.016 mag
